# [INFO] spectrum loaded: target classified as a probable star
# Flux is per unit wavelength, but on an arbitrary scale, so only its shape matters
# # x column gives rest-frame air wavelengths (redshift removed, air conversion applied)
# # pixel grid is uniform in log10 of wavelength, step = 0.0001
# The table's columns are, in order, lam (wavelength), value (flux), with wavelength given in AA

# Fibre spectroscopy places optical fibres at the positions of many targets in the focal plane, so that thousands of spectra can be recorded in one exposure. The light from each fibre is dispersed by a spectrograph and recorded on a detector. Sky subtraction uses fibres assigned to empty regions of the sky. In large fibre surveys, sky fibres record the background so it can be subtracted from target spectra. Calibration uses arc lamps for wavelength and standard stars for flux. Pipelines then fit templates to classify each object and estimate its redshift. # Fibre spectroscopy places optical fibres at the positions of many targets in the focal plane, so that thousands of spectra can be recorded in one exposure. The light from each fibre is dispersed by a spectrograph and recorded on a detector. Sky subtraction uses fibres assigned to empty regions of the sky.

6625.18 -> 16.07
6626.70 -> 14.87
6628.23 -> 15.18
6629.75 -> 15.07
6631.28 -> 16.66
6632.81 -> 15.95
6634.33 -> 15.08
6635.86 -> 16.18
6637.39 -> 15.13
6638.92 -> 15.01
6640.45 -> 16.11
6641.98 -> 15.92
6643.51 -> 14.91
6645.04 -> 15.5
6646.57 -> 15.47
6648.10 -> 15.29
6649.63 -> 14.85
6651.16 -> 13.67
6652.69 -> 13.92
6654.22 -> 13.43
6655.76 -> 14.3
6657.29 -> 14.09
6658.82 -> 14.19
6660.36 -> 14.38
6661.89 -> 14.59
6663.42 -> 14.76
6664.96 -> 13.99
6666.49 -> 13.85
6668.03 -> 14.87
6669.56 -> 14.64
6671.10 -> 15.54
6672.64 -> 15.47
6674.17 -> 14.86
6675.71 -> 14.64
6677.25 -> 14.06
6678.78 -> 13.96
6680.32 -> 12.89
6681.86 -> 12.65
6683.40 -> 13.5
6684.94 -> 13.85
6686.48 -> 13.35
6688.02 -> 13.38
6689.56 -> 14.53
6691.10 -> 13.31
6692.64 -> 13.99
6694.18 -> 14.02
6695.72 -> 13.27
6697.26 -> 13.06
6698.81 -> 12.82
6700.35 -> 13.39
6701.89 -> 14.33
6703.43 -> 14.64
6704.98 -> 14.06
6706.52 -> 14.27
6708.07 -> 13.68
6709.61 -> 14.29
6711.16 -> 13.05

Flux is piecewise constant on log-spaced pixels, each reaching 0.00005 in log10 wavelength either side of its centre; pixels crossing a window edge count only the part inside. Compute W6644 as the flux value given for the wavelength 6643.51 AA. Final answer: 14.91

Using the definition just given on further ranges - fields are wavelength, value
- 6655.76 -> 14.3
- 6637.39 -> 15.13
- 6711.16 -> 13.05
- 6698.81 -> 12.82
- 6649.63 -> 14.85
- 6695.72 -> 13.27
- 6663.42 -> 14.76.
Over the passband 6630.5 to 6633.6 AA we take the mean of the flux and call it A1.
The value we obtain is 16.3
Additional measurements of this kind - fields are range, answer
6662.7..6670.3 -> 14.4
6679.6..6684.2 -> 13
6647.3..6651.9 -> 14.6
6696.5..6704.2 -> 13.7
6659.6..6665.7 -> 14.4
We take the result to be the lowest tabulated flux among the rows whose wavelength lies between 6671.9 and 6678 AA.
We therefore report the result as 14.06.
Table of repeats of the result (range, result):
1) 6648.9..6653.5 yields 13.67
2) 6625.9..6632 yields 14.87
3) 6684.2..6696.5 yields 13.27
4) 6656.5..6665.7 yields 13.99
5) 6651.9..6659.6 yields 13.43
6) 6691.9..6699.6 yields 12.82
